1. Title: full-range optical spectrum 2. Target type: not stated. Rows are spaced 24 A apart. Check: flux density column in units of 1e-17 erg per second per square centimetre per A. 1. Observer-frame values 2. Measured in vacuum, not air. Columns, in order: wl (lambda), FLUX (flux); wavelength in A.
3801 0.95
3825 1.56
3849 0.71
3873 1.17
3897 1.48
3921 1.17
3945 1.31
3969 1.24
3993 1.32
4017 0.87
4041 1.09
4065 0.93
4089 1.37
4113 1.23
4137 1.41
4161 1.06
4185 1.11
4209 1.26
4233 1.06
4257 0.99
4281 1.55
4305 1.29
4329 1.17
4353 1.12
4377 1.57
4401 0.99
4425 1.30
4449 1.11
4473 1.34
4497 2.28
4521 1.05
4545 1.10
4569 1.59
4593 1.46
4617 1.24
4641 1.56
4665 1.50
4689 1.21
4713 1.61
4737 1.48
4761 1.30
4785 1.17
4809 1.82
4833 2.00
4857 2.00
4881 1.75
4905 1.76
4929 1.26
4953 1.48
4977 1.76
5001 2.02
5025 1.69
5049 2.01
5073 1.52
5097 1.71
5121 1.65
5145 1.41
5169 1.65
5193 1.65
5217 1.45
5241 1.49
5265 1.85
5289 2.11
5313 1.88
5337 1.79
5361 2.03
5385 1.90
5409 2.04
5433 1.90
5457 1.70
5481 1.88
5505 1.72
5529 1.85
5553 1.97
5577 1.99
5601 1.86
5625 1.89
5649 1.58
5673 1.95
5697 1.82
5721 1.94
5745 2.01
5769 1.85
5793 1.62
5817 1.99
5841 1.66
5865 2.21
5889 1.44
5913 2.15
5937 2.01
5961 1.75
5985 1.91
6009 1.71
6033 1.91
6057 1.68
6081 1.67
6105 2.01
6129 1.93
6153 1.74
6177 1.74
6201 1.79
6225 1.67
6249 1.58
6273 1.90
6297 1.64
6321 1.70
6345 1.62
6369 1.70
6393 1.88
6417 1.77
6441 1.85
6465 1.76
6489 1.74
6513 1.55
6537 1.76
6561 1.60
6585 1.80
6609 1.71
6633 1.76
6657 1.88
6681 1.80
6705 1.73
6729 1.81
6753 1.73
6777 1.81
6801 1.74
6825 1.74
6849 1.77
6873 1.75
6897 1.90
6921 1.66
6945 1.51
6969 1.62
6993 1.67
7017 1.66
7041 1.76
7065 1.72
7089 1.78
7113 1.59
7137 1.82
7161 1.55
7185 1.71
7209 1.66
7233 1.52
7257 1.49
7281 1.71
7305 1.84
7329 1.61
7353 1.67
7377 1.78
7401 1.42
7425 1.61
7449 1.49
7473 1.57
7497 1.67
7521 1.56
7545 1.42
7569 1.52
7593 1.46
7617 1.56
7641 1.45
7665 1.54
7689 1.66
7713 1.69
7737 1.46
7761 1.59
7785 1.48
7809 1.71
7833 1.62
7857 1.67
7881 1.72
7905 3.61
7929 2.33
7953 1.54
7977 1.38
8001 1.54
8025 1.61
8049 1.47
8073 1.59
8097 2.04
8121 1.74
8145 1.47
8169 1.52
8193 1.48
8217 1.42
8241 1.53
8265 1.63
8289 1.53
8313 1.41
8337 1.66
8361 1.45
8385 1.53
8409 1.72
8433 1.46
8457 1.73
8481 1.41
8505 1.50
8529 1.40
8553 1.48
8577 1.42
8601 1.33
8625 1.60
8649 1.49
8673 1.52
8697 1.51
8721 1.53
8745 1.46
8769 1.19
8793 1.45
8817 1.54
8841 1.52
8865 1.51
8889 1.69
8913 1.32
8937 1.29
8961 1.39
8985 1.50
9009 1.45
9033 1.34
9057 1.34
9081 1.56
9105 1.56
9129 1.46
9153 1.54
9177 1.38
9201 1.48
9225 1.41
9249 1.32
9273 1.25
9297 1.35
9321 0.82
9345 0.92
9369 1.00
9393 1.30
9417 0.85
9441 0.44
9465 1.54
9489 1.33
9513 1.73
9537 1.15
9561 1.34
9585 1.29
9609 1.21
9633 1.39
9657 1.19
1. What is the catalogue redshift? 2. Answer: 0.20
